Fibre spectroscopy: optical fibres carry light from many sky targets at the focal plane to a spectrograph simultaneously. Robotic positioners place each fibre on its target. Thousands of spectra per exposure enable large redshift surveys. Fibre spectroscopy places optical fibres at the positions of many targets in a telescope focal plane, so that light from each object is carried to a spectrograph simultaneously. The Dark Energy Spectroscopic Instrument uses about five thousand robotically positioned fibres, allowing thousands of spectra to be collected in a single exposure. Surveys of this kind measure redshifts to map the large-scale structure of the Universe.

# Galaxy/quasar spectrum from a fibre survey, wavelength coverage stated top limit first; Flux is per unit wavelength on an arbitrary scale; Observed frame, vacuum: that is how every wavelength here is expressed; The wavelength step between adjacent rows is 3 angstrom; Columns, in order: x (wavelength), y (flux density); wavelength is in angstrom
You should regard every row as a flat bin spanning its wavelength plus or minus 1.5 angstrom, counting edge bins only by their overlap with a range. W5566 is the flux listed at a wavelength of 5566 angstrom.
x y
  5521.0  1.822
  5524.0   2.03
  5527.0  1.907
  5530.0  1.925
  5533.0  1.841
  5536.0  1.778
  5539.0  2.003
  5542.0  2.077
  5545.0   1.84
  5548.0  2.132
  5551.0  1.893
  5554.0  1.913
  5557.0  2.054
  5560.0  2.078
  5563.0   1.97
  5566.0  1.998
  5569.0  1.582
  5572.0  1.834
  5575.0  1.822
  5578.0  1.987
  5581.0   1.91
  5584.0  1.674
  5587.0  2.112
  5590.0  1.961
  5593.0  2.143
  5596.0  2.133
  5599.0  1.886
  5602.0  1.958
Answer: 1.998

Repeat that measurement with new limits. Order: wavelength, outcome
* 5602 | 1.958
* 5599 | 1.886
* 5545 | 1.84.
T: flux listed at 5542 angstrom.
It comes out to 2.077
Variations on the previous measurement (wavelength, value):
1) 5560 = 2.078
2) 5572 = 1.834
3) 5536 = 1.778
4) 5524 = 2.03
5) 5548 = 2.132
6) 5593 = 2.143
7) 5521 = 1.822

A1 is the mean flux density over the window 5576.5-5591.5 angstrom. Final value 1.93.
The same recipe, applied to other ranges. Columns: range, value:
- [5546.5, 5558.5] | 2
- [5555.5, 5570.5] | 1.94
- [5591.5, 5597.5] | 2.14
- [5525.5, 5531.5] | 1.92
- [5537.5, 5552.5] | 1.99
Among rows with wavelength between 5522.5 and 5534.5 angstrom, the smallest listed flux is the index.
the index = 1.841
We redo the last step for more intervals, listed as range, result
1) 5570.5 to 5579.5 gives 1.822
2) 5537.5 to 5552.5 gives 1.84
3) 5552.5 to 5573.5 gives 1.582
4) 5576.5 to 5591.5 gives 1.674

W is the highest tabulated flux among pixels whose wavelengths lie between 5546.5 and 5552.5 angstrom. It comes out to 2.132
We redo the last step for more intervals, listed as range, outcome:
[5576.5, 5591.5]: 2.112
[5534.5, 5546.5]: 2.077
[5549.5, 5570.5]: 2.078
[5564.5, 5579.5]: 1.998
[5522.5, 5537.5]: 2.03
